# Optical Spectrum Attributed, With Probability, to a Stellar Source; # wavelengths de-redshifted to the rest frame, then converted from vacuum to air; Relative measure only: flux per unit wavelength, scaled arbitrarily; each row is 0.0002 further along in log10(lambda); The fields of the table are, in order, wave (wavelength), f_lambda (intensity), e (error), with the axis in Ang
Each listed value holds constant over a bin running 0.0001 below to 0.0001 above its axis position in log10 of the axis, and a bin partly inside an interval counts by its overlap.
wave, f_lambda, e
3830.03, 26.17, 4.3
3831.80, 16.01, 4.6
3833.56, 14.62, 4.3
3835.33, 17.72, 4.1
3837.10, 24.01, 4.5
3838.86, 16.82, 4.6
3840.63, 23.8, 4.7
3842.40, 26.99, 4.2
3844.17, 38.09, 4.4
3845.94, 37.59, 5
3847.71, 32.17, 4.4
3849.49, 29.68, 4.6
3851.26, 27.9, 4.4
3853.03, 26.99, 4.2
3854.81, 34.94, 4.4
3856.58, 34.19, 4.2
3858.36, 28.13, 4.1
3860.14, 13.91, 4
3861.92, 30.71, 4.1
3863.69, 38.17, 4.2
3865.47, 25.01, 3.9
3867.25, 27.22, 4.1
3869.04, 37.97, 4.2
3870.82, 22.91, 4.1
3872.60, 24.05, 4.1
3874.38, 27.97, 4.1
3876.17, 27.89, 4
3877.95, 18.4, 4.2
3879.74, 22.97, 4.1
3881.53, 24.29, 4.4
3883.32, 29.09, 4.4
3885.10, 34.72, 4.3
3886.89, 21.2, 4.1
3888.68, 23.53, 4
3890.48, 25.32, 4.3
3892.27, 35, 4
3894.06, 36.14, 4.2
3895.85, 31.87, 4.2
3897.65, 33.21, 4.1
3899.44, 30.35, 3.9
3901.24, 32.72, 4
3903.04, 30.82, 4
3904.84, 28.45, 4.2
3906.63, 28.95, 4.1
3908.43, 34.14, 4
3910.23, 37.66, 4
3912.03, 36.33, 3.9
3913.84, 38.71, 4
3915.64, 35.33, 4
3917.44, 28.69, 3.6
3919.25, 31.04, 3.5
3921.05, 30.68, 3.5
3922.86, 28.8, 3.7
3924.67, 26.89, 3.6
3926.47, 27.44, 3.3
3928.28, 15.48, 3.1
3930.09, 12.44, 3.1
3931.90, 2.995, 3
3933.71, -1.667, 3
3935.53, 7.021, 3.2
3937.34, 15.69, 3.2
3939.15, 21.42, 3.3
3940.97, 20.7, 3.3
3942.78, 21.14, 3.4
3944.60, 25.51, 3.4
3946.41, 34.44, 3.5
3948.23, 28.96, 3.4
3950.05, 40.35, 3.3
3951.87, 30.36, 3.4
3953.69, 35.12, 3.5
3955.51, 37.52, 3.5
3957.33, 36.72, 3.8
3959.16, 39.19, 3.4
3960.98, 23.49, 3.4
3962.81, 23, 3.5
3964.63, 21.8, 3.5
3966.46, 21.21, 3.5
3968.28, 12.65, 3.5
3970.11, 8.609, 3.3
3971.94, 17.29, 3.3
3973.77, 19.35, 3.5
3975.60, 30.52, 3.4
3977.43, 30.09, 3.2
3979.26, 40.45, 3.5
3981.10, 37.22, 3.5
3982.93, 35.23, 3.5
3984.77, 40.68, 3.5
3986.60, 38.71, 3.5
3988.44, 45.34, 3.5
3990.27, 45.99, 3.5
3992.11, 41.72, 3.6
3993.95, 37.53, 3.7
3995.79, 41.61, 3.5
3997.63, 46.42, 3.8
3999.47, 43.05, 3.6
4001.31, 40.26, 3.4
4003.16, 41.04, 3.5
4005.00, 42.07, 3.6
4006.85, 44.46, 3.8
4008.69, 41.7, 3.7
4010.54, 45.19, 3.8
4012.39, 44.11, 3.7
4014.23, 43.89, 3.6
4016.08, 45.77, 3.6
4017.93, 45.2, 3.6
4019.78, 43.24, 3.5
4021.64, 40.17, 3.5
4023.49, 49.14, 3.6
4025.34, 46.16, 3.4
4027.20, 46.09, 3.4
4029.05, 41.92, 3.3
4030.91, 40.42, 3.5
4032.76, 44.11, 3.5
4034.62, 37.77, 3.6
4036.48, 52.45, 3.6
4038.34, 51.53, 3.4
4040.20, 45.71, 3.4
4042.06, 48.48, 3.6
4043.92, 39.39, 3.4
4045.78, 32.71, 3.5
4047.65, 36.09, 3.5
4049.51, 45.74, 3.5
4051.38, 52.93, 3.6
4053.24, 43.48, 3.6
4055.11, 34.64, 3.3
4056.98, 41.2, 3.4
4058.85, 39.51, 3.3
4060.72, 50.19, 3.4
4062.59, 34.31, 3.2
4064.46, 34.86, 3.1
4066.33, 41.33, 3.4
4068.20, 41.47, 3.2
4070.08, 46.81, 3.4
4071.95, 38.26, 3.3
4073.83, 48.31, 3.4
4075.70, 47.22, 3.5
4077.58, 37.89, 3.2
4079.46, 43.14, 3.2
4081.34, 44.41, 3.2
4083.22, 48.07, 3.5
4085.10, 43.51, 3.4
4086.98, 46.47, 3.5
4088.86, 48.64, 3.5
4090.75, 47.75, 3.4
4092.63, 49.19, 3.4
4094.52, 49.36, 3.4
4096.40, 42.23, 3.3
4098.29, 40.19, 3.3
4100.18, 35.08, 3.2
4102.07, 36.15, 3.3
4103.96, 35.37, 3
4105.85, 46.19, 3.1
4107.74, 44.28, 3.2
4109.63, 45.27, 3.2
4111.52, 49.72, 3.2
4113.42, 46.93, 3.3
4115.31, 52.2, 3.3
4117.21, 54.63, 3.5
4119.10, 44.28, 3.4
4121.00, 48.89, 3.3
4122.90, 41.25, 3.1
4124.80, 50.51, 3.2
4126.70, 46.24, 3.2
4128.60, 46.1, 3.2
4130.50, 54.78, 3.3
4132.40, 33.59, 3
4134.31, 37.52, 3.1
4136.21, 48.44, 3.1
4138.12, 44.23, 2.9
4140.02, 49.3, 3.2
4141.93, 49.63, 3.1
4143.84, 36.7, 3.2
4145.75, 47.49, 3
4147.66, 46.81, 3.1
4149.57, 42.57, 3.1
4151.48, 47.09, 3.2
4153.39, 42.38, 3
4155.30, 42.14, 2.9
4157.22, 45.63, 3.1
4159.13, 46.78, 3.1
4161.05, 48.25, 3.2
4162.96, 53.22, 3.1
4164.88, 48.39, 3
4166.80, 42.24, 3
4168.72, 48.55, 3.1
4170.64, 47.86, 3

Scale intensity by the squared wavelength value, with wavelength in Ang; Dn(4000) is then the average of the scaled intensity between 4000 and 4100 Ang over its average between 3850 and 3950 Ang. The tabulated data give 1.7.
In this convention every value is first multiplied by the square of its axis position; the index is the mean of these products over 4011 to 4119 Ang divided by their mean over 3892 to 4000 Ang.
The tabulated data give 1.6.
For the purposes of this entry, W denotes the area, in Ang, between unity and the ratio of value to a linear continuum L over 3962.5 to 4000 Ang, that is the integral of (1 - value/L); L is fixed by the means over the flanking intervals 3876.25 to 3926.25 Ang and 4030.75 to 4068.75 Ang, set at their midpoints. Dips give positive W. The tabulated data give 4.66 Ang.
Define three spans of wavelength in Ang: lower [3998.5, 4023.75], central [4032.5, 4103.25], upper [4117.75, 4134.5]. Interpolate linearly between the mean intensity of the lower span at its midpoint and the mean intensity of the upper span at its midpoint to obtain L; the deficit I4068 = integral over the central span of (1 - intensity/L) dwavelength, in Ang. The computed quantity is 1.9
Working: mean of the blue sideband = 43.4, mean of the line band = 43.1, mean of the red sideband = 45.4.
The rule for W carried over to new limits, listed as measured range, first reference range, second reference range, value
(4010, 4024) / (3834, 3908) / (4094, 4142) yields -2.31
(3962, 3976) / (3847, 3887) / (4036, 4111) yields 6.56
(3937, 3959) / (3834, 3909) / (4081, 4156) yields 2.59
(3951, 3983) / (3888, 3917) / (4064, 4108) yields 7.63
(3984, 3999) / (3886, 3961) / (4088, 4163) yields -3.87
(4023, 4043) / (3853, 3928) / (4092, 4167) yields -3.49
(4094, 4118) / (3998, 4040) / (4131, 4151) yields -0.15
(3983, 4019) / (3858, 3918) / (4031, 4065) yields -3.71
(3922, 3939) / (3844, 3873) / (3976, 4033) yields 9.74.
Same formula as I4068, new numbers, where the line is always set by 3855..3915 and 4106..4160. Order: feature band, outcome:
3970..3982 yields 2.8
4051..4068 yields 0.0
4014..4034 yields -2.8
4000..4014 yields -1.9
